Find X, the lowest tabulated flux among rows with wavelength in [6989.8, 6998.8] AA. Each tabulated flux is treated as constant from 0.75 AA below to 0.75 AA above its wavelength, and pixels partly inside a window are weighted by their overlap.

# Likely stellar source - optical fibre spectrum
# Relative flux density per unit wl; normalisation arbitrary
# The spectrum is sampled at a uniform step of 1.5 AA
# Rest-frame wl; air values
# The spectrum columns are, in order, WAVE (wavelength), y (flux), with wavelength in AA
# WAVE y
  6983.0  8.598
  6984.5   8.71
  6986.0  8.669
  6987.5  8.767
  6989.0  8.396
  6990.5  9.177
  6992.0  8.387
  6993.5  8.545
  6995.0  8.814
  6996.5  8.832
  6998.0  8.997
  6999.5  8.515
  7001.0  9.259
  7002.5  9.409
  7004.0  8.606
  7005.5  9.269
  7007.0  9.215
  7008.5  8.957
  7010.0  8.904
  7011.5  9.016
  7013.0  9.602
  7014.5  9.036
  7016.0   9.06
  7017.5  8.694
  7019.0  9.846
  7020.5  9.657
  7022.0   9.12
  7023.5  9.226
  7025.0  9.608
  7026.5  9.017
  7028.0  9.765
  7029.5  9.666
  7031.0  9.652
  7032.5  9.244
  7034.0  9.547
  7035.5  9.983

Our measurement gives 8.387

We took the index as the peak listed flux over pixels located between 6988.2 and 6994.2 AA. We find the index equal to 9.177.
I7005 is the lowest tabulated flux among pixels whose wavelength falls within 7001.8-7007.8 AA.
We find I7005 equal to 8.606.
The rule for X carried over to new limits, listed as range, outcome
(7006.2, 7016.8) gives 8.904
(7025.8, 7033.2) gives 9.017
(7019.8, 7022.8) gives 9.12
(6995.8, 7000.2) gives 8.515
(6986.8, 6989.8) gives 8.396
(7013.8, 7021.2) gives 8.694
